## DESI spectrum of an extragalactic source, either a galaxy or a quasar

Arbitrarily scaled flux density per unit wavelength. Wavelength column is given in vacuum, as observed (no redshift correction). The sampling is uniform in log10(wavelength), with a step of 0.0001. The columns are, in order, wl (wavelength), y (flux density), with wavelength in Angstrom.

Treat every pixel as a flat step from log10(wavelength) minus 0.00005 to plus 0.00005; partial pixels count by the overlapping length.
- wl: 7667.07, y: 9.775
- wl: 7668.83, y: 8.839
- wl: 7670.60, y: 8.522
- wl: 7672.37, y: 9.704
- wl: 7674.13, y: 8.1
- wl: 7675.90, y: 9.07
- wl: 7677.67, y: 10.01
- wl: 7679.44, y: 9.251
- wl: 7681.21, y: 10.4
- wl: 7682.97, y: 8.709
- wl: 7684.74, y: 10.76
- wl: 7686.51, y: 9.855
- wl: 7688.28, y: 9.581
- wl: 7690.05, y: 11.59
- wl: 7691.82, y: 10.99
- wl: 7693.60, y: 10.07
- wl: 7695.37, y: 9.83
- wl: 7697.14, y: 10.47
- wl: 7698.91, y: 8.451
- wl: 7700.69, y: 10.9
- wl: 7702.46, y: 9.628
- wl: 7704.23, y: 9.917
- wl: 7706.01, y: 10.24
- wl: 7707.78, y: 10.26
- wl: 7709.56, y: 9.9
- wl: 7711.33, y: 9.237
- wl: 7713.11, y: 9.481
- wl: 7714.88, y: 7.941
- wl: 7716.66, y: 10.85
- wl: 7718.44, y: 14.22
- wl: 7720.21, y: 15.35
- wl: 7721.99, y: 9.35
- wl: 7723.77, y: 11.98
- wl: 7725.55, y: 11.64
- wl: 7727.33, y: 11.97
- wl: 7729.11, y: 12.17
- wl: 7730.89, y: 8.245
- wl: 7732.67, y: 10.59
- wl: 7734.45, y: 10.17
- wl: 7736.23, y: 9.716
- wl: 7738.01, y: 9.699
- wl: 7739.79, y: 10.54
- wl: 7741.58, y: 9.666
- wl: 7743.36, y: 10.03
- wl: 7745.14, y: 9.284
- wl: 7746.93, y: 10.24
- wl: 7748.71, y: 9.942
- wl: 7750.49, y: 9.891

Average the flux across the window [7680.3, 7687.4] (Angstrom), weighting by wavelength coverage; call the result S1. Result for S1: 9.94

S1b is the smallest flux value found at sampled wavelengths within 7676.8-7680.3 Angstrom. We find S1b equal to 9.251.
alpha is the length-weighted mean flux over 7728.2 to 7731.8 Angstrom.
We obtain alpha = 10.2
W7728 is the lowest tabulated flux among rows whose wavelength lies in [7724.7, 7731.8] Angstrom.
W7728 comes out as 8.245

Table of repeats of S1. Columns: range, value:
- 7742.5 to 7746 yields 9.67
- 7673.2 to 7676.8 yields 8.61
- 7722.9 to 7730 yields 11.9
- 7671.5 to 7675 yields 8.92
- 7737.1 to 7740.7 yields 10.1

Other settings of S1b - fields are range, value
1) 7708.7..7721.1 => 7.941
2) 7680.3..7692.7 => 8.709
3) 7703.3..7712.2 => 9.237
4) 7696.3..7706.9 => 8.451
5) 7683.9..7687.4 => 9.855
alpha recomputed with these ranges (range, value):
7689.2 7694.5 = 10.9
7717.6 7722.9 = 13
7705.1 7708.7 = 10.2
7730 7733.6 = 9.43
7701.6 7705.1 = 9.78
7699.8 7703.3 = 10.3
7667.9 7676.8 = 8.85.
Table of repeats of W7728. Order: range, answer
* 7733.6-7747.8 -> 9.284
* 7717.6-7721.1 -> 14.22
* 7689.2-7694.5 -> 10.07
